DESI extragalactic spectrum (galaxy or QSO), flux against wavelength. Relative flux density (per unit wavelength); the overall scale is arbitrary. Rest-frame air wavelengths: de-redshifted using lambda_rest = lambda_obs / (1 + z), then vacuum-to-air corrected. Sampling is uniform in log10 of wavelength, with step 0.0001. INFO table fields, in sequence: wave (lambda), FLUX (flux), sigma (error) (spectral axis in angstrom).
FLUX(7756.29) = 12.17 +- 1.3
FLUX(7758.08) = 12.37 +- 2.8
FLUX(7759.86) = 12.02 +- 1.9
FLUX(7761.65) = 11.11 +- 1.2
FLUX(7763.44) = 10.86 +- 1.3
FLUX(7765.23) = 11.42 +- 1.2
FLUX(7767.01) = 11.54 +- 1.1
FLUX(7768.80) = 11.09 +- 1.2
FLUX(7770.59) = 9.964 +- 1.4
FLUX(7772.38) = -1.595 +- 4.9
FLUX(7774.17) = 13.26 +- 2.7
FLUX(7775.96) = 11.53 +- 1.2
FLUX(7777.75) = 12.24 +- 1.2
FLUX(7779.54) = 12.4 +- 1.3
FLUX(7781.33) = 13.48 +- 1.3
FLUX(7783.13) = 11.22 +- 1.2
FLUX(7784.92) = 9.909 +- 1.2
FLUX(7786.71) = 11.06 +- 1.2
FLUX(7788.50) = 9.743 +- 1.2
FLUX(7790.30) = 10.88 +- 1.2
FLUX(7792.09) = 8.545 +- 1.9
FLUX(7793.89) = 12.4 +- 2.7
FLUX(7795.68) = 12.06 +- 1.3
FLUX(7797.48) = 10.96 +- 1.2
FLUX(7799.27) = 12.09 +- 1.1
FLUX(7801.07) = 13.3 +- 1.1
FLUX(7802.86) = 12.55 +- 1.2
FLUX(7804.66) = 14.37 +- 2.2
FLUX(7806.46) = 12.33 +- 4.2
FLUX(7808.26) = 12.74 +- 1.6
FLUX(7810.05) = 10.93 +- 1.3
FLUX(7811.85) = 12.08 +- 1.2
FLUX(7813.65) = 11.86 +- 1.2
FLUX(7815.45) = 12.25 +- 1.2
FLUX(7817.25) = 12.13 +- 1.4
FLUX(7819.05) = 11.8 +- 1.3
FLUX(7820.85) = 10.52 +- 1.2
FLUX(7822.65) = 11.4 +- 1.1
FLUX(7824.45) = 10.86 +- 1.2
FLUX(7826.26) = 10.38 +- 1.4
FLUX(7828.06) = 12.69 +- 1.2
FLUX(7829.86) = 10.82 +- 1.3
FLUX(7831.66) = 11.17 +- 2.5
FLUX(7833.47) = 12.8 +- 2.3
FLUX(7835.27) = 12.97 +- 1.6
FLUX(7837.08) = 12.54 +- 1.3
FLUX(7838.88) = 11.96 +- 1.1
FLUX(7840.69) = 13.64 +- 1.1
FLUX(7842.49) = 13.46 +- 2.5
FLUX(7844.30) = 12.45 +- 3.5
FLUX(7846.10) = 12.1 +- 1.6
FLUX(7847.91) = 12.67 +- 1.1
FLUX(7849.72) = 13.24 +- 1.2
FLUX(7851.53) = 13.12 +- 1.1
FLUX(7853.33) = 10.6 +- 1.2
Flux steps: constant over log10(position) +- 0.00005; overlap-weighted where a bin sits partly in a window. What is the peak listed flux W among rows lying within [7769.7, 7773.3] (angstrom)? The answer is 9.964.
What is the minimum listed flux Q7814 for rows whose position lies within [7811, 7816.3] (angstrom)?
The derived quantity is 11.86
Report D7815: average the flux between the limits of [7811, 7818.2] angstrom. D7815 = 12.1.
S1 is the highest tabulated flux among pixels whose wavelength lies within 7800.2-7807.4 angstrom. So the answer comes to 14.37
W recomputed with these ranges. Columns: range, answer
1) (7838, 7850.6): 13.64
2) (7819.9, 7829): 12.69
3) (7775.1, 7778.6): 12.24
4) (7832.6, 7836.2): 12.97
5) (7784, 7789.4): 11.06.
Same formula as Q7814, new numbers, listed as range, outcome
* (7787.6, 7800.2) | 8.545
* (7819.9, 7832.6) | 10.38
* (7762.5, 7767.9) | 10.86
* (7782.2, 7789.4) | 9.743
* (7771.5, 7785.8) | -1.595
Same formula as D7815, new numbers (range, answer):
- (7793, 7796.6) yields 12.2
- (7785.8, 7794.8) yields 10.5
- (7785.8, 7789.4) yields 10.4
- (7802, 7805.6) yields 13.4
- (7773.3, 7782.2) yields 12.6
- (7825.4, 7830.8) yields 11.3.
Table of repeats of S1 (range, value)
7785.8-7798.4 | 12.4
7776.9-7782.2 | 13.48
